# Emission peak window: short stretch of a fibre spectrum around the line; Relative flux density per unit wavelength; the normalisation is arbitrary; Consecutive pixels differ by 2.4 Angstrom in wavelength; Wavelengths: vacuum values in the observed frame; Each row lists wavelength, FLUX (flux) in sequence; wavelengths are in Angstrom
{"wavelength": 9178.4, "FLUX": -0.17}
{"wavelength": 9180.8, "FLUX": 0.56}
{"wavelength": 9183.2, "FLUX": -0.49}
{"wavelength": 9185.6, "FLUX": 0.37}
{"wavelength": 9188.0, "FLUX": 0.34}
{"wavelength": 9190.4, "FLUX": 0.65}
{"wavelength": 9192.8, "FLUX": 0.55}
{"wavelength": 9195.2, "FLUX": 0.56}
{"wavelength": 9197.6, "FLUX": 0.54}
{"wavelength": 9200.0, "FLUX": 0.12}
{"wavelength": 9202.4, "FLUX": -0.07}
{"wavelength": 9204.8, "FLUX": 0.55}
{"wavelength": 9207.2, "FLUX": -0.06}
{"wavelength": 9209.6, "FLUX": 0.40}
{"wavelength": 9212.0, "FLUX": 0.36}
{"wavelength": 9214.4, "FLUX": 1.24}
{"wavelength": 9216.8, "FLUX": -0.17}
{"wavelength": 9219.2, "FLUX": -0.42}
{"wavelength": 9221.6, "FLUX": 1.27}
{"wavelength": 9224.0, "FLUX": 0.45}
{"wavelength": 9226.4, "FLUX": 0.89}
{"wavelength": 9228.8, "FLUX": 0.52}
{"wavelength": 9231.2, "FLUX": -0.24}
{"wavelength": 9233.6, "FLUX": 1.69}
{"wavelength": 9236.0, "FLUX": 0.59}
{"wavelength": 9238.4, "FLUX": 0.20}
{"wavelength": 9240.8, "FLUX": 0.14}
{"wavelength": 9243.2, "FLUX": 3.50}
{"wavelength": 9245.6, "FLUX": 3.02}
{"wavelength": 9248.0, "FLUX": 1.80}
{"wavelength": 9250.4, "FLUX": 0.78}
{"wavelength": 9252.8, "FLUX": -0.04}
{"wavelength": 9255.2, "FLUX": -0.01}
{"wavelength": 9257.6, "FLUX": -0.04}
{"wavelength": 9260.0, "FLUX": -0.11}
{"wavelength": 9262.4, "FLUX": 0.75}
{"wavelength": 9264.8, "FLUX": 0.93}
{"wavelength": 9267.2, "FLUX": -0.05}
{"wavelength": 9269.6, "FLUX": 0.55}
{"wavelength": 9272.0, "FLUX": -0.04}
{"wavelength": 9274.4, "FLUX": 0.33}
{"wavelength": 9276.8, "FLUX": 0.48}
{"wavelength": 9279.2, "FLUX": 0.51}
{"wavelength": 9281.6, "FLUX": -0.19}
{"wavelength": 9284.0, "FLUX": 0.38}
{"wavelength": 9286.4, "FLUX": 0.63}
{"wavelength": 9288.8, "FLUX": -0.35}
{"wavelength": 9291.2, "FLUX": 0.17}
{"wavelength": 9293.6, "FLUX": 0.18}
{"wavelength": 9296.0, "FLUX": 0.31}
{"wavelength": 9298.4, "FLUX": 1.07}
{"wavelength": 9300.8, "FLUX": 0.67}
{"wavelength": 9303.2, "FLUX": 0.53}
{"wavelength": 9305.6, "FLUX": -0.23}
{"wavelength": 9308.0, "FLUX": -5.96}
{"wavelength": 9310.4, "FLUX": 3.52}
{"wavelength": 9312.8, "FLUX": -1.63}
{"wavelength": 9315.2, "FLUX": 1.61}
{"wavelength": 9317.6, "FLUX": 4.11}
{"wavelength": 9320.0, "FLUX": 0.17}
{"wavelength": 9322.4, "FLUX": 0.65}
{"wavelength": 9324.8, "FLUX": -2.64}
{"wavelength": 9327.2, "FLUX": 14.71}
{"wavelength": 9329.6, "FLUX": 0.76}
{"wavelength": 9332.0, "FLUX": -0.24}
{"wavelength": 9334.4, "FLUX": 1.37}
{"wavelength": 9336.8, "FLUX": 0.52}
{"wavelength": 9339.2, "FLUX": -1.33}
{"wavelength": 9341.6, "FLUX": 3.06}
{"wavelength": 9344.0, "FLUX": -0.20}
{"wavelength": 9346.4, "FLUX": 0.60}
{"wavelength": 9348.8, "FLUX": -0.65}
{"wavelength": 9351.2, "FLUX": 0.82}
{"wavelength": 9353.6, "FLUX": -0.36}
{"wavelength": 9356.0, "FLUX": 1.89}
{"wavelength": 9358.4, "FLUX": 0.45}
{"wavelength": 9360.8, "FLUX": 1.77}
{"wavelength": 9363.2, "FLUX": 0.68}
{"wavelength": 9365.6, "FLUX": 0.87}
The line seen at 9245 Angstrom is H-beta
